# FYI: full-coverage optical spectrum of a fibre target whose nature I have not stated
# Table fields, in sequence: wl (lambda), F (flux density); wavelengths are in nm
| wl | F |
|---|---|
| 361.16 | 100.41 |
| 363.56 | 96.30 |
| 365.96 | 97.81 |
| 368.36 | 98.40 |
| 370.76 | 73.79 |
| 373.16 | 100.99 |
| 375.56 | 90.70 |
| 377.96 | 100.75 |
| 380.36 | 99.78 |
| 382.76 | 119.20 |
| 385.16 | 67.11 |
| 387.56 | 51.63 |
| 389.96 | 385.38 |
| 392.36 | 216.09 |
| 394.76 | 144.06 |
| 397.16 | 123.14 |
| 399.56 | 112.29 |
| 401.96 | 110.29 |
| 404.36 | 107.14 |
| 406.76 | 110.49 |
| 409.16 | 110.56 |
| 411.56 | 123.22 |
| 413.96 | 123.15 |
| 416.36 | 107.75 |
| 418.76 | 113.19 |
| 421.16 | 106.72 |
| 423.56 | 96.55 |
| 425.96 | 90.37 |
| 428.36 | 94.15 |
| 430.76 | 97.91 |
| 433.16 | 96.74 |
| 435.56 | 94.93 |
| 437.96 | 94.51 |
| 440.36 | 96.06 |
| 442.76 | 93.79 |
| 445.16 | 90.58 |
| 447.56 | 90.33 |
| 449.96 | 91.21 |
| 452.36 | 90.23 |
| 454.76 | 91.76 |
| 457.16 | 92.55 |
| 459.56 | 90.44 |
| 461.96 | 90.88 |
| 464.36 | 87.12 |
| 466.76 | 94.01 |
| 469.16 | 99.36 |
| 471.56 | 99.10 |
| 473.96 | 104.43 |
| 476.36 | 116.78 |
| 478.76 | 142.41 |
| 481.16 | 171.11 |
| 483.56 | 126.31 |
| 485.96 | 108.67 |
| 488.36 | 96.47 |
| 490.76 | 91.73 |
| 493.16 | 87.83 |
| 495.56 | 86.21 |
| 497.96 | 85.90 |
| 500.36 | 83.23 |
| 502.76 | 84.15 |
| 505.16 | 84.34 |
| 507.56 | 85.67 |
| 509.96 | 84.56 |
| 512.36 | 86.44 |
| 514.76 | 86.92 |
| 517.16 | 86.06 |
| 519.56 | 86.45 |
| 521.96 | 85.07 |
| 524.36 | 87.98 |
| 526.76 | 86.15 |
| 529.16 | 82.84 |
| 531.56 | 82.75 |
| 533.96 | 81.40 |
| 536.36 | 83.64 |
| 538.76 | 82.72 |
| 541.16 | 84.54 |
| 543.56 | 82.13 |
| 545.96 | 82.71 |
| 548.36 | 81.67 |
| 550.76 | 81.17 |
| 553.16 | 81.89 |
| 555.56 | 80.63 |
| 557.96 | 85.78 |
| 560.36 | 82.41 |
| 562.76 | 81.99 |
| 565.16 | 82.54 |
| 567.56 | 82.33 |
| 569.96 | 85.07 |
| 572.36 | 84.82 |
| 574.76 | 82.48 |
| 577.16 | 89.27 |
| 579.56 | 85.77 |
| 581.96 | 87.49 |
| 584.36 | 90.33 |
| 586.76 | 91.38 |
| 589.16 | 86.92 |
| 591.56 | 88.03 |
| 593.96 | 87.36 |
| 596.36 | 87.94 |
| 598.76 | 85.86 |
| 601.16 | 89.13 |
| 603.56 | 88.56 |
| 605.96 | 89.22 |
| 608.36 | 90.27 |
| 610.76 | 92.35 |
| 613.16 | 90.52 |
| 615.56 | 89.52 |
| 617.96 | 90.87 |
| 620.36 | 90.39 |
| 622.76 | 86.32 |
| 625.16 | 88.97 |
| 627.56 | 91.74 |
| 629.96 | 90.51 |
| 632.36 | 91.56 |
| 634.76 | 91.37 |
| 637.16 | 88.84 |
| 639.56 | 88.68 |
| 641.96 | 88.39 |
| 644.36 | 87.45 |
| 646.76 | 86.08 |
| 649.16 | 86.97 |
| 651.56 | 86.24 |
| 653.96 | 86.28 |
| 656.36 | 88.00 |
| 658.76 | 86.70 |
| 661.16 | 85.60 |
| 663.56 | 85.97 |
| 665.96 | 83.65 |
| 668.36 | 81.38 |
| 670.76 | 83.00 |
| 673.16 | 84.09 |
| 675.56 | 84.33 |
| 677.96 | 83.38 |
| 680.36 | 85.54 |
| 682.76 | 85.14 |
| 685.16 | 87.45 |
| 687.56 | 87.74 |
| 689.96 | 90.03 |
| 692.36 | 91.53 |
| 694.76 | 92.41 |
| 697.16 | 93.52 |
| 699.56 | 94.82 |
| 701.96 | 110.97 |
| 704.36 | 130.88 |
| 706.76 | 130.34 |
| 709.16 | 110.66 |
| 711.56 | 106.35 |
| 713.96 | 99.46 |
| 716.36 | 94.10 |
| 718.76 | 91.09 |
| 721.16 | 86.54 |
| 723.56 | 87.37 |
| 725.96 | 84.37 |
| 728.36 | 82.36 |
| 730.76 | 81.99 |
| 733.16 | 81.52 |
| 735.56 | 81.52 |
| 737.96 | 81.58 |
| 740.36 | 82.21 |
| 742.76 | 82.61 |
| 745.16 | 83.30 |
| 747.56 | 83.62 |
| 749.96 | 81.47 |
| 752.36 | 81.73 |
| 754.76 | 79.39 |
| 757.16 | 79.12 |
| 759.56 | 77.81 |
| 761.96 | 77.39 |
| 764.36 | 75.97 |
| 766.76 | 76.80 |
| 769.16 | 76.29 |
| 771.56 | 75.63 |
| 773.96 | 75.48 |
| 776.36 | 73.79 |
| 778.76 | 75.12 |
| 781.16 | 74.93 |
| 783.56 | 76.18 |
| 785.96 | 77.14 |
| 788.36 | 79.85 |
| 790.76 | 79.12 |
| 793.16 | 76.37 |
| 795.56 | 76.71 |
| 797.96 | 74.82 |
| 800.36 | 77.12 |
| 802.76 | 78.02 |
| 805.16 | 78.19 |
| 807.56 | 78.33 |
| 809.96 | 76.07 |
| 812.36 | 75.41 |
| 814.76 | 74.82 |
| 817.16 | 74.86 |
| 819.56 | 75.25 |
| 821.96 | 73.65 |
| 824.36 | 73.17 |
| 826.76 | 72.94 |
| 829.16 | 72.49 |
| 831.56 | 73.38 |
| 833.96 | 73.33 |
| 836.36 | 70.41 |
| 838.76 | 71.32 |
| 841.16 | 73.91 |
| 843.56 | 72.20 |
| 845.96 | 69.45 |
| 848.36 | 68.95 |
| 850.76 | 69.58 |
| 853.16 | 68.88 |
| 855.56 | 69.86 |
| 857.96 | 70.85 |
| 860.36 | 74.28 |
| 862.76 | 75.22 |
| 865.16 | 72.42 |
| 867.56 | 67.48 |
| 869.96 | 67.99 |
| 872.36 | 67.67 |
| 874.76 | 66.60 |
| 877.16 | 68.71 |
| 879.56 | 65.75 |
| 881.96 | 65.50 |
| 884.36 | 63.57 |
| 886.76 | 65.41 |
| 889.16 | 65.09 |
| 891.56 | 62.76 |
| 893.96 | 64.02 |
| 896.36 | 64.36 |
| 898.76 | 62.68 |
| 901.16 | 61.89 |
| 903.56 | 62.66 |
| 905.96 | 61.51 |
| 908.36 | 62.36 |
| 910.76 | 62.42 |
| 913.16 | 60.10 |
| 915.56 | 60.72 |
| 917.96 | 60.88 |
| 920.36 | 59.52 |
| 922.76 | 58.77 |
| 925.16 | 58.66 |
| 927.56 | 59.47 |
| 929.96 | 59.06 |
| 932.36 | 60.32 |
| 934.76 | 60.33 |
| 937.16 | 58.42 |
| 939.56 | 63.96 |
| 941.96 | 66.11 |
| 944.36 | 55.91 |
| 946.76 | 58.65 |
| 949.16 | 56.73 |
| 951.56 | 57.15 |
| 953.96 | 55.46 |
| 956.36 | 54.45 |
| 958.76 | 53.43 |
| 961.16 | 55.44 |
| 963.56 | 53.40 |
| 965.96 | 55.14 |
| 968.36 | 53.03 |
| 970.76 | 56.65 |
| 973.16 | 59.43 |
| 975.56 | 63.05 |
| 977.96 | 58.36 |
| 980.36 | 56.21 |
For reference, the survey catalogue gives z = 1.52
